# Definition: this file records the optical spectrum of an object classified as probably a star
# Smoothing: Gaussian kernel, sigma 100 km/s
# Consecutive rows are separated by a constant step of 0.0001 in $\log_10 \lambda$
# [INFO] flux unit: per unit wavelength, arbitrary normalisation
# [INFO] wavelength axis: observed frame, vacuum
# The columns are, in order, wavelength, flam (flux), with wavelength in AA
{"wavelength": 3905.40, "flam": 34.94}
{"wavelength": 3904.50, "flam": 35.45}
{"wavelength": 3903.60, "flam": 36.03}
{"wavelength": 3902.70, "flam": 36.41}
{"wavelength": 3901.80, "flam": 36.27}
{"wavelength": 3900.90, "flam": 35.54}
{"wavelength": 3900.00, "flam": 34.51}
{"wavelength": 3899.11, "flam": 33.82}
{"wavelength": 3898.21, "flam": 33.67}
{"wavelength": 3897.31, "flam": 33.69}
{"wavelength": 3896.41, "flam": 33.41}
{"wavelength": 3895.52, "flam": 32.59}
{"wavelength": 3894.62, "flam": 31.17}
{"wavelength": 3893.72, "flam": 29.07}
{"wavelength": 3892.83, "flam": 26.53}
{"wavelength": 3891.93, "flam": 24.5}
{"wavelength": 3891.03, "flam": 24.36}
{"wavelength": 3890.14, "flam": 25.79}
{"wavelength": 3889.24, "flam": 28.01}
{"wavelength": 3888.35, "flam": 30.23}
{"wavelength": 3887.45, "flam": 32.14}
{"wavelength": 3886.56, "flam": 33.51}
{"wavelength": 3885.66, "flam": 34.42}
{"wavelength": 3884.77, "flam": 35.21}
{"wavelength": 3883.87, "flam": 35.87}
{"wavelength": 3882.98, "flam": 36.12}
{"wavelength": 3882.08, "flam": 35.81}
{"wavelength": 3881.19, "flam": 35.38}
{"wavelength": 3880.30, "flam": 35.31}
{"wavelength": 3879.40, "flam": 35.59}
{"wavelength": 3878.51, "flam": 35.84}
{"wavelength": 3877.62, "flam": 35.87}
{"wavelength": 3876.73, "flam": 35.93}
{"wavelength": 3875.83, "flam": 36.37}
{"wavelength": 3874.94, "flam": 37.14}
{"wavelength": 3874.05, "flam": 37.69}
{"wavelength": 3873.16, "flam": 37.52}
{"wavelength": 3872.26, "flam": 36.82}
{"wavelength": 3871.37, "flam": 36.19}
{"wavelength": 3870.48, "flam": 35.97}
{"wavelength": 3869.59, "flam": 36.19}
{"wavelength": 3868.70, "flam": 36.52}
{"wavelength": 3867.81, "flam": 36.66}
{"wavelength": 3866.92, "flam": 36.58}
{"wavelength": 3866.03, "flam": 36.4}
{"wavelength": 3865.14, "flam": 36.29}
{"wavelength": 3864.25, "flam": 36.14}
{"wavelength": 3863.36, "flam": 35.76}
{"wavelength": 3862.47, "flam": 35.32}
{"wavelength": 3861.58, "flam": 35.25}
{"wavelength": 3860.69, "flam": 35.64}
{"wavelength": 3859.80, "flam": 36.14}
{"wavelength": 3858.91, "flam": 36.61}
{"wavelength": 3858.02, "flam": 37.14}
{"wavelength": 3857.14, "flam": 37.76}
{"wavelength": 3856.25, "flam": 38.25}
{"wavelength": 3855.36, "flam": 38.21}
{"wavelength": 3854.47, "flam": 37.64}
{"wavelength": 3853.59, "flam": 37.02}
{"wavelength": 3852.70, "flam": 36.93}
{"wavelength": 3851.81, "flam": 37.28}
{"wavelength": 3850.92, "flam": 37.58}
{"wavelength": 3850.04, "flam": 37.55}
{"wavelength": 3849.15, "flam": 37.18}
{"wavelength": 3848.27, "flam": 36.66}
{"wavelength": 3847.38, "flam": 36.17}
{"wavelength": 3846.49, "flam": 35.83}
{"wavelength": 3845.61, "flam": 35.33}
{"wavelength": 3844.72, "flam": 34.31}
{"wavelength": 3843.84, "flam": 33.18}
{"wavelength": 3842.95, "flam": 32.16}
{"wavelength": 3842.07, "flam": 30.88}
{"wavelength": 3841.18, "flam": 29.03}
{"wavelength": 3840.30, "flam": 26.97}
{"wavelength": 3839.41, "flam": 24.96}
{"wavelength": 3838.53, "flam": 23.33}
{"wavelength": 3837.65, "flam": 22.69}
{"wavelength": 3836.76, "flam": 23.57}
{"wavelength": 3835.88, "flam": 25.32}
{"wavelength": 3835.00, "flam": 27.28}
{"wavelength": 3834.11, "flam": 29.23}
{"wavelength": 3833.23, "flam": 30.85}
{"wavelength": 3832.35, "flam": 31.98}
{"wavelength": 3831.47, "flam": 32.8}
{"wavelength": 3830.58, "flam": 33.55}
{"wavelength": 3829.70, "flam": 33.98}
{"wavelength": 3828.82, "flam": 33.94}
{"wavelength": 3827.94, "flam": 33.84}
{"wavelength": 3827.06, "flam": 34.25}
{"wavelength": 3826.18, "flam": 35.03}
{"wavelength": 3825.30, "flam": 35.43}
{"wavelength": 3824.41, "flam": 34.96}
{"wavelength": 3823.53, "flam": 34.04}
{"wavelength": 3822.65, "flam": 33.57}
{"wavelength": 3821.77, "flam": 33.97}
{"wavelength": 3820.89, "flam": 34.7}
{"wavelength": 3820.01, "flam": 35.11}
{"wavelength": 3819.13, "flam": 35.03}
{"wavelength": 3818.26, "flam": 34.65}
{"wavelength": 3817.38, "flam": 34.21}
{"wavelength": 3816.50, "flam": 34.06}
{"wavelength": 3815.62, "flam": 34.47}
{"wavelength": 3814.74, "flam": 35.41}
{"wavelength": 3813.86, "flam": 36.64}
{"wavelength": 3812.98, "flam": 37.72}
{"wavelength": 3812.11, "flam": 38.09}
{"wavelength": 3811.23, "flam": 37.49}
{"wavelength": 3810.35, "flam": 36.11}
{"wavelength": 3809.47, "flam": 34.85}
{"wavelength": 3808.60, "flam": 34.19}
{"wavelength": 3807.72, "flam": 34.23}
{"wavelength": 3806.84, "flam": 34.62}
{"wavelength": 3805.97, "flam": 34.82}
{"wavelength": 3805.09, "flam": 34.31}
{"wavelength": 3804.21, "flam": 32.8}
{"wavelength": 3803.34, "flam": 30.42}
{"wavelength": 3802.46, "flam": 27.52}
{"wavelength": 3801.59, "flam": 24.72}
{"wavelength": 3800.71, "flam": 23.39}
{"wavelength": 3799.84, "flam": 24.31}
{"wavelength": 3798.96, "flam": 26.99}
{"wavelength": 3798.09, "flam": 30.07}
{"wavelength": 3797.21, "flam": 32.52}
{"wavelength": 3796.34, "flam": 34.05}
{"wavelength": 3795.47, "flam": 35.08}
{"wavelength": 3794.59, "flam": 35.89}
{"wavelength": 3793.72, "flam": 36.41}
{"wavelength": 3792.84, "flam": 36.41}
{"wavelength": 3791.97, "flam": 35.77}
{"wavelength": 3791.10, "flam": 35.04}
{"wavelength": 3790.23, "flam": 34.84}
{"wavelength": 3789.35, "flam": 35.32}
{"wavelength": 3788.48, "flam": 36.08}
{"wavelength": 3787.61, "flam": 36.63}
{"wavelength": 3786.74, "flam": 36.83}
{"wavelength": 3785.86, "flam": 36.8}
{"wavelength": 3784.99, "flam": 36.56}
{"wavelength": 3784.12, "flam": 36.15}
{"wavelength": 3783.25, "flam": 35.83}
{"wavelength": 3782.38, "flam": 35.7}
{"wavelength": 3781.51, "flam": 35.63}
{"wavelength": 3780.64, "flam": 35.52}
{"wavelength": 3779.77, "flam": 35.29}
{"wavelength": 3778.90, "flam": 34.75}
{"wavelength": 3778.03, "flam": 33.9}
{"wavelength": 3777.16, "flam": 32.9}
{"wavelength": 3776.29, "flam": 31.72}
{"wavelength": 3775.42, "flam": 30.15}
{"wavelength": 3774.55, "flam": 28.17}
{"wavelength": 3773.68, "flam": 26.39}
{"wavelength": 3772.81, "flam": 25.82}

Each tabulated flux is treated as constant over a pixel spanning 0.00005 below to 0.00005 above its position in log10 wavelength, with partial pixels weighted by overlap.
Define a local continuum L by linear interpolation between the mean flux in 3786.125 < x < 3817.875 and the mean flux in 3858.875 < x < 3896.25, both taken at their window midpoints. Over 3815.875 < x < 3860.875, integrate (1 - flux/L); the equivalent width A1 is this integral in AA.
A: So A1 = 0.6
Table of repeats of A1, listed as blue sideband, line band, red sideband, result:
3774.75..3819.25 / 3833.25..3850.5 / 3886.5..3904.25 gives 1.2 AA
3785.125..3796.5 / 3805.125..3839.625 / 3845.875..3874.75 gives 3.1 AA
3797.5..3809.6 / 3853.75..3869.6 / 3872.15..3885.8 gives -0.8 AA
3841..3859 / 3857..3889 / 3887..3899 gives -3.1 AA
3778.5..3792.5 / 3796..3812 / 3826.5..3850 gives 1.2 AA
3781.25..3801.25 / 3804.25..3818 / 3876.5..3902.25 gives -0.7 AA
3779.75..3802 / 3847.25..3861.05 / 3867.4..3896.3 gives -1.4 AA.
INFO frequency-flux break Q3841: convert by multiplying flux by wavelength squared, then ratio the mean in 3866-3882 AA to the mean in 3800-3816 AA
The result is 1.13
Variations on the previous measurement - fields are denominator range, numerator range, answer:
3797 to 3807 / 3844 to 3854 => 1.27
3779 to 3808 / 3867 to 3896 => 1.05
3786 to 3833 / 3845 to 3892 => 1.08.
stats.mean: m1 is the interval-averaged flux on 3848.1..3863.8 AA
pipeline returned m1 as 36.9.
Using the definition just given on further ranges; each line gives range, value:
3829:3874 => 34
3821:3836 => 32.8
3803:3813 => 34.9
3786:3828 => 33.9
